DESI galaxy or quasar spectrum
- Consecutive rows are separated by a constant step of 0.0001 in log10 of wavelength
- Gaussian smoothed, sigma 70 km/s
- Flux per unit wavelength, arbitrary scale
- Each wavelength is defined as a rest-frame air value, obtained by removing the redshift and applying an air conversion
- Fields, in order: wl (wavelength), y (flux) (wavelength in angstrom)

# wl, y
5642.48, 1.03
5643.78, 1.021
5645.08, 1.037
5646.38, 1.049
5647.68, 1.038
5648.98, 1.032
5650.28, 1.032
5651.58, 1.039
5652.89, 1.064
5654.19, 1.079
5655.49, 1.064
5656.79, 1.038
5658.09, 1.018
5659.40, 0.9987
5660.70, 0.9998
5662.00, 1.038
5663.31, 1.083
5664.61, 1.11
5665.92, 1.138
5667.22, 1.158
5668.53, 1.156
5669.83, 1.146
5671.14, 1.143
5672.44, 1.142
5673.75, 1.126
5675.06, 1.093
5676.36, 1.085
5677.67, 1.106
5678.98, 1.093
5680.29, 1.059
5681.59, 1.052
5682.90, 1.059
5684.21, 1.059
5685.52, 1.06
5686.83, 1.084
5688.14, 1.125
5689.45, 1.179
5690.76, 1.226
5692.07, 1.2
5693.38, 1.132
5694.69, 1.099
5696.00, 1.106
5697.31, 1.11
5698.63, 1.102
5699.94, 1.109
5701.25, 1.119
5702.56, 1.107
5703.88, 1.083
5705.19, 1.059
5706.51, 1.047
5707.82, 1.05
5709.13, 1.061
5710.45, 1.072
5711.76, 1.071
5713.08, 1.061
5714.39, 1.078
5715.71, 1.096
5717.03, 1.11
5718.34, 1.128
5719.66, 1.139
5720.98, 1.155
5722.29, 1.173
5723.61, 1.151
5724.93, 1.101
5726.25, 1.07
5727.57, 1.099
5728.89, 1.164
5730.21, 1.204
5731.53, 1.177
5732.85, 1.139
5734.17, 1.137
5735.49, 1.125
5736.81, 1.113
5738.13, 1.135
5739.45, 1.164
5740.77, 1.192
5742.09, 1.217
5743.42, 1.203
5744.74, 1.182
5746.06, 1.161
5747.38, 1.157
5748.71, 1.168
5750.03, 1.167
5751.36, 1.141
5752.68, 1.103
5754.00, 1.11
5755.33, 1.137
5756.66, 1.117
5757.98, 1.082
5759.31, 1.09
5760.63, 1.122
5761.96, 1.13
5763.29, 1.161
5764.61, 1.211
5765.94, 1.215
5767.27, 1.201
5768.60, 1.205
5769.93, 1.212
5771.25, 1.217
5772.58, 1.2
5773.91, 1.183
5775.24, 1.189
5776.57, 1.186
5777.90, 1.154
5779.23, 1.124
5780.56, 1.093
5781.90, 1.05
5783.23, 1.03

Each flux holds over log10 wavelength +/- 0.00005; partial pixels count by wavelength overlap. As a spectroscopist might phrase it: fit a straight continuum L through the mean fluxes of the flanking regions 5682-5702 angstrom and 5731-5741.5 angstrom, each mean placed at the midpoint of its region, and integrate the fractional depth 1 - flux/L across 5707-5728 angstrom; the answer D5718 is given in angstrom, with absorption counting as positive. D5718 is 0.6 angstrom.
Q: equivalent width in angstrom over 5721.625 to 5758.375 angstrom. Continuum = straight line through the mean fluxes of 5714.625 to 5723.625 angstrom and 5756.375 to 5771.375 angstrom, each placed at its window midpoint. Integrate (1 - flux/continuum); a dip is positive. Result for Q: 0.0 angstrom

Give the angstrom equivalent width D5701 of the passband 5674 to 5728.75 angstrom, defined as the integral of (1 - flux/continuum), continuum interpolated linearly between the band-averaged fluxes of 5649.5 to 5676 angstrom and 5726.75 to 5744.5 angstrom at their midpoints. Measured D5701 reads 1.0 angstrom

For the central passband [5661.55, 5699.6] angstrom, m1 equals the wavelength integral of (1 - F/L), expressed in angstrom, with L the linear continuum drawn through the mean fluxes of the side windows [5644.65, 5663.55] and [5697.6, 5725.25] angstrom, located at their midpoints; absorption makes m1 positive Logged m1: -1.65 angstrom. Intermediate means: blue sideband 1.04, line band 1.11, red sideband 1.1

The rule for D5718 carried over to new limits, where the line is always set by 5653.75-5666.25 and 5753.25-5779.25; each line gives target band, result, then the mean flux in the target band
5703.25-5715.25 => 0.43 angstrom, 1.07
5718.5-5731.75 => -0.24 angstrom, 1.14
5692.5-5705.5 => -0.13 angstrom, 1.11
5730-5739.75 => -0.13 angstrom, 1.15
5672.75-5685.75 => -0.09 angstrom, 1.08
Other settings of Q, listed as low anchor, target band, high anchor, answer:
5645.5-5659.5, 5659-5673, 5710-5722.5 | -0.6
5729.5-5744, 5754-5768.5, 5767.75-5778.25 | 0.5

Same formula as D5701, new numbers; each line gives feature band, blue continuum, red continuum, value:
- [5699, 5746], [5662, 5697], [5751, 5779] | 0.61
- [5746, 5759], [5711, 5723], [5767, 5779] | 0.34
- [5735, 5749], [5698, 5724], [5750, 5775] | -0.38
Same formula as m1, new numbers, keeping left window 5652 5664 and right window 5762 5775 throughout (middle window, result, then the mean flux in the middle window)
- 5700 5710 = 0.3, 1.08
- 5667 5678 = -0.7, 1.13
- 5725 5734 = 0.0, 1.14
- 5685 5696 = -0.5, 1.14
